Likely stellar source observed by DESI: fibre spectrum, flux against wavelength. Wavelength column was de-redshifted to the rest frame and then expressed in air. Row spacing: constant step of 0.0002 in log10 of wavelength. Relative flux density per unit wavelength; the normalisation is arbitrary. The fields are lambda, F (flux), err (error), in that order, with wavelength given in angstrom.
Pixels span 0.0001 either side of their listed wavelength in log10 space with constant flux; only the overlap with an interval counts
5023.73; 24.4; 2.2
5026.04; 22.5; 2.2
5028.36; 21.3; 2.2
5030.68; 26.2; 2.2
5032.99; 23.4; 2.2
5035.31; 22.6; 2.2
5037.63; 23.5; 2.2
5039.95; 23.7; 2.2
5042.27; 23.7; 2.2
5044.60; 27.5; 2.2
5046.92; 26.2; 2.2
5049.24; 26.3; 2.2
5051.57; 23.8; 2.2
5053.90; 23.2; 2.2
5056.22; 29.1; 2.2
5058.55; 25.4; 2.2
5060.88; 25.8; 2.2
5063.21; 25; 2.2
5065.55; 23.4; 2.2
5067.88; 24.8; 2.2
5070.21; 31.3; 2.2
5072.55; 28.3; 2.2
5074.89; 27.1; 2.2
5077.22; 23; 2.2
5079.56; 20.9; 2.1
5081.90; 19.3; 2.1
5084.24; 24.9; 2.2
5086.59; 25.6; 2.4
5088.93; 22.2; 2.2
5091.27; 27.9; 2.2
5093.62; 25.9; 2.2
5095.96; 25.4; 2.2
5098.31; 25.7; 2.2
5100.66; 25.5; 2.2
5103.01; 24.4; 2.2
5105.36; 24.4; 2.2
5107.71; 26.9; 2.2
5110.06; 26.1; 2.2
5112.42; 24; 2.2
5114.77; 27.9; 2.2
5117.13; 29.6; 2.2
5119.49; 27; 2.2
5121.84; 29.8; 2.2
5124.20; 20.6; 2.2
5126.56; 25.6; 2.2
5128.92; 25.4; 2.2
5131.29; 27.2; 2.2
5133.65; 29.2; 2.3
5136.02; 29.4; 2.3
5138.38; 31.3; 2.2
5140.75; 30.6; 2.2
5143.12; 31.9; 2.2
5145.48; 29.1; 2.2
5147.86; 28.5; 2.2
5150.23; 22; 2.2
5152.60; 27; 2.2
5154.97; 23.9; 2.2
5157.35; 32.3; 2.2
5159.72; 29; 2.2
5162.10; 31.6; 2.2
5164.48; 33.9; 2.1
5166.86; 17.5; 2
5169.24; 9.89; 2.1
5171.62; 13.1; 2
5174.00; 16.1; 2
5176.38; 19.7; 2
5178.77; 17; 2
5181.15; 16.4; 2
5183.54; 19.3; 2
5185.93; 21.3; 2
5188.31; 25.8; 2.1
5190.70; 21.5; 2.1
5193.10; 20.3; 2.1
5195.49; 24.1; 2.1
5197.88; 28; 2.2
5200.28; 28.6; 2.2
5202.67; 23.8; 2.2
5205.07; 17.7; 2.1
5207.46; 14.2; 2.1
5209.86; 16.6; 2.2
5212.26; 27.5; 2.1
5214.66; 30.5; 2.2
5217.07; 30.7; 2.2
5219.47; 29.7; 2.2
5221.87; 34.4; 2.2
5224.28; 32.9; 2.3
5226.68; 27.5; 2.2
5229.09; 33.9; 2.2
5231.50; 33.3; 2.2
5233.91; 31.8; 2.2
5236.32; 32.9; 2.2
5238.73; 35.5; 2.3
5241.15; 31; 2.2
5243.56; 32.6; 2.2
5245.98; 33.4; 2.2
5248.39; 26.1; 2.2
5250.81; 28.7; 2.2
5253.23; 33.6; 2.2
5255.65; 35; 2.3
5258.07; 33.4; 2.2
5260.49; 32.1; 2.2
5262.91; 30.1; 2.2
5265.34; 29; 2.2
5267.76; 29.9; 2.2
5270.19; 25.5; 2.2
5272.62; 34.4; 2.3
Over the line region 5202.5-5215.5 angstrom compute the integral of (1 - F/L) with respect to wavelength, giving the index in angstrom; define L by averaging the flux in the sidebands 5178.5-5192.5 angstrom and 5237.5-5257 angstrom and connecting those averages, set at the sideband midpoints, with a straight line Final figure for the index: 1.9 angstrom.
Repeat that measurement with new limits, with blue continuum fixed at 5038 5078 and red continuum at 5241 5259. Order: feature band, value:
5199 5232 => 3.9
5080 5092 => 1.3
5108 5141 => 0.6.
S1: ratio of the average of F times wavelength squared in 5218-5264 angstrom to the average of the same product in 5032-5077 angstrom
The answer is 1.35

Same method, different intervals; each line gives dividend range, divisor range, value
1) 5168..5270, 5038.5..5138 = 1.08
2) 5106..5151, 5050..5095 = 1.12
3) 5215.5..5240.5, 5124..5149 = 1.18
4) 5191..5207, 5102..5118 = 0.92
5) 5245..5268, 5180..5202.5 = 1.40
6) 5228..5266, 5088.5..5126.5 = 1.31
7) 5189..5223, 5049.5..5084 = 1.05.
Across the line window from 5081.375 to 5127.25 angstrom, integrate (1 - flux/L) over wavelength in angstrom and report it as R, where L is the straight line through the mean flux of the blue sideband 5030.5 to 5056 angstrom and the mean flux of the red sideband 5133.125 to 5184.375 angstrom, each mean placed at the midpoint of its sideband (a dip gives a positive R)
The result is -1.8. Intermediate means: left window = 24.7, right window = 24.4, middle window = 25.5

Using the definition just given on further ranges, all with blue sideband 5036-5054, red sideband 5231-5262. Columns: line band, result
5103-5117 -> 0.6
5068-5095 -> 1.0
